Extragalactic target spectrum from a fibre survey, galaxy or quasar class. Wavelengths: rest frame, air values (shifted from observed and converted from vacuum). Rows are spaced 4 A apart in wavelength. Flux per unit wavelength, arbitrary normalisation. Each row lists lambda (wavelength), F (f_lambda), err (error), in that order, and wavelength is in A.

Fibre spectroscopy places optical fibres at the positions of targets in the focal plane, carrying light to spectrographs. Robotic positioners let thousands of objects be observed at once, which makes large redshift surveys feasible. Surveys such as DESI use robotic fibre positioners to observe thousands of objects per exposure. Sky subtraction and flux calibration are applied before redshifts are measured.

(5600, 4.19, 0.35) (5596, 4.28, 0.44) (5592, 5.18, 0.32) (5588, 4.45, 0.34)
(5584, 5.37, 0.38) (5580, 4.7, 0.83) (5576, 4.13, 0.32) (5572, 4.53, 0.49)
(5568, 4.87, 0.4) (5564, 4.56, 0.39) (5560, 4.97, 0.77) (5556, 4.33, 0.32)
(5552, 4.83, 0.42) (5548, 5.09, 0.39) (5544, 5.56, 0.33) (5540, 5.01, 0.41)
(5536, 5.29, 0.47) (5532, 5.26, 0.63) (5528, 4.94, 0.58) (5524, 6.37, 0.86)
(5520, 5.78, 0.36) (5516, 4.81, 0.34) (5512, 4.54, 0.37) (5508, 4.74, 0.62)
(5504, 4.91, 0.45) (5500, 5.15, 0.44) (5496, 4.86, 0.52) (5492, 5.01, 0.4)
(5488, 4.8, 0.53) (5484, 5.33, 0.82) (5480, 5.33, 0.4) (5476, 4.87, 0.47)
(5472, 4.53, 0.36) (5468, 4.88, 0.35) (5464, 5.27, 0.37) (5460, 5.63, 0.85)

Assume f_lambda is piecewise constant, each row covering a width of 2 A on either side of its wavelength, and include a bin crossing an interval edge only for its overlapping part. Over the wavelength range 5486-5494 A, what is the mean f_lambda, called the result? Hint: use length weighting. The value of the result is 4.9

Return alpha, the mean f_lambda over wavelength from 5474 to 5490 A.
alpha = 5.08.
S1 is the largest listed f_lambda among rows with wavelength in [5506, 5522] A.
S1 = 5.78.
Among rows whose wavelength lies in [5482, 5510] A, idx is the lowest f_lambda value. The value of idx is 4.74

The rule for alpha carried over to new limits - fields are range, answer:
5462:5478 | 4.89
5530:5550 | 5.24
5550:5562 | 4.71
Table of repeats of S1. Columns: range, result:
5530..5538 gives 5.29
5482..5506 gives 5.33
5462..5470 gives 5.27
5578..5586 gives 5.37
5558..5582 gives 4.97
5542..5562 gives 5.56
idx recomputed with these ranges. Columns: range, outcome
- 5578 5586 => 4.7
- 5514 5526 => 4.81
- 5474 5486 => 4.87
